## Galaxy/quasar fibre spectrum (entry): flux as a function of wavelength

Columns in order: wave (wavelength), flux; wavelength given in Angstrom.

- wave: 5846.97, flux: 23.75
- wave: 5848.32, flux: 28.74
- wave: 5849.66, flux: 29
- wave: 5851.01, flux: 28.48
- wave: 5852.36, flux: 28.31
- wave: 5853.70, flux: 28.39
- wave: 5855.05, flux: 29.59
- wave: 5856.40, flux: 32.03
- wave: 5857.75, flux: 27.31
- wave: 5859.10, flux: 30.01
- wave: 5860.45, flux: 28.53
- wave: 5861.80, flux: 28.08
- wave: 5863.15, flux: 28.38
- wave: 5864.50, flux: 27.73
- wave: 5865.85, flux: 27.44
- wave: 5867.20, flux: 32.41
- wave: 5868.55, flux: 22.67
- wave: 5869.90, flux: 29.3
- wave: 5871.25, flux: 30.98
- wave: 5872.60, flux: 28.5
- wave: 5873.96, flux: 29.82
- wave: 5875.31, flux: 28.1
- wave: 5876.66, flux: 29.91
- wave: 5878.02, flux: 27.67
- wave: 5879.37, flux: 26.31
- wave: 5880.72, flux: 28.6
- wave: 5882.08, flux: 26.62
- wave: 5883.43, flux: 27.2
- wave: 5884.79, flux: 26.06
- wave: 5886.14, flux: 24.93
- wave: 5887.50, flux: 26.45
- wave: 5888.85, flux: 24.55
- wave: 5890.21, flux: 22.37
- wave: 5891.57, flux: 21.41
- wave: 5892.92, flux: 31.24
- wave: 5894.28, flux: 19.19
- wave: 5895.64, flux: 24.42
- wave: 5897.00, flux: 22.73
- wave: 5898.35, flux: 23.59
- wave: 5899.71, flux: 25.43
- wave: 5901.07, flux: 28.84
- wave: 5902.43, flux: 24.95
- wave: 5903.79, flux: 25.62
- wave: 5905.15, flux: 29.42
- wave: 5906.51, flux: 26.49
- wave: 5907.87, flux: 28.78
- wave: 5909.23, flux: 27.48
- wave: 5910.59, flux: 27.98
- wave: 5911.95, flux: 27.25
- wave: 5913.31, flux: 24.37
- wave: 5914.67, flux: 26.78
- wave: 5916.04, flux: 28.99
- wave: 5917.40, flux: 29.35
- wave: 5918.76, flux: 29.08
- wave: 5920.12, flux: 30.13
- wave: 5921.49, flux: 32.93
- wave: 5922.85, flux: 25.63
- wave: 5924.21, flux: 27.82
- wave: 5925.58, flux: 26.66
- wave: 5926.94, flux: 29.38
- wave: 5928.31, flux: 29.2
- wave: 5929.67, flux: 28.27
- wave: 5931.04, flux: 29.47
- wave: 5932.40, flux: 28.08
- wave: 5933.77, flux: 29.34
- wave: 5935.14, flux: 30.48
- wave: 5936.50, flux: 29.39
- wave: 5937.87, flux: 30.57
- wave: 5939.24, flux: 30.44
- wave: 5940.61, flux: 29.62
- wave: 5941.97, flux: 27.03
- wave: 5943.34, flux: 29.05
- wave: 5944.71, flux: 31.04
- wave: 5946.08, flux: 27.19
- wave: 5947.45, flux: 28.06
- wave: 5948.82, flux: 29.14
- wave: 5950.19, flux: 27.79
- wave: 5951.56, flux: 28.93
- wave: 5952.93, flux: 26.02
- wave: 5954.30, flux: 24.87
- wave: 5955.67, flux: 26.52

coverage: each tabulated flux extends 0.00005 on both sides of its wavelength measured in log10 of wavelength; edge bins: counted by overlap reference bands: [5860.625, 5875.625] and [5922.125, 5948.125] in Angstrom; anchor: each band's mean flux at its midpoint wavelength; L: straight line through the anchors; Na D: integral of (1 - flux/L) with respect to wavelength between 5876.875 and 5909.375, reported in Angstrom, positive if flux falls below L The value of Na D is 3.1 Angstrom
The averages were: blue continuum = 28.5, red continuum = 28.8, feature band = 25.9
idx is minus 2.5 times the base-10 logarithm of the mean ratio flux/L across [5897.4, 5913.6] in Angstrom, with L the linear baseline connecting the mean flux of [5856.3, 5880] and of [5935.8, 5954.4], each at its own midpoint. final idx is 0.07 mag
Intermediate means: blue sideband 28.5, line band 26.7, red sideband 28.6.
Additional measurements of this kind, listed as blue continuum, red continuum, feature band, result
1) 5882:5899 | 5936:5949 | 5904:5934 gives -0.05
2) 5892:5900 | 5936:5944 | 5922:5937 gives -0.02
